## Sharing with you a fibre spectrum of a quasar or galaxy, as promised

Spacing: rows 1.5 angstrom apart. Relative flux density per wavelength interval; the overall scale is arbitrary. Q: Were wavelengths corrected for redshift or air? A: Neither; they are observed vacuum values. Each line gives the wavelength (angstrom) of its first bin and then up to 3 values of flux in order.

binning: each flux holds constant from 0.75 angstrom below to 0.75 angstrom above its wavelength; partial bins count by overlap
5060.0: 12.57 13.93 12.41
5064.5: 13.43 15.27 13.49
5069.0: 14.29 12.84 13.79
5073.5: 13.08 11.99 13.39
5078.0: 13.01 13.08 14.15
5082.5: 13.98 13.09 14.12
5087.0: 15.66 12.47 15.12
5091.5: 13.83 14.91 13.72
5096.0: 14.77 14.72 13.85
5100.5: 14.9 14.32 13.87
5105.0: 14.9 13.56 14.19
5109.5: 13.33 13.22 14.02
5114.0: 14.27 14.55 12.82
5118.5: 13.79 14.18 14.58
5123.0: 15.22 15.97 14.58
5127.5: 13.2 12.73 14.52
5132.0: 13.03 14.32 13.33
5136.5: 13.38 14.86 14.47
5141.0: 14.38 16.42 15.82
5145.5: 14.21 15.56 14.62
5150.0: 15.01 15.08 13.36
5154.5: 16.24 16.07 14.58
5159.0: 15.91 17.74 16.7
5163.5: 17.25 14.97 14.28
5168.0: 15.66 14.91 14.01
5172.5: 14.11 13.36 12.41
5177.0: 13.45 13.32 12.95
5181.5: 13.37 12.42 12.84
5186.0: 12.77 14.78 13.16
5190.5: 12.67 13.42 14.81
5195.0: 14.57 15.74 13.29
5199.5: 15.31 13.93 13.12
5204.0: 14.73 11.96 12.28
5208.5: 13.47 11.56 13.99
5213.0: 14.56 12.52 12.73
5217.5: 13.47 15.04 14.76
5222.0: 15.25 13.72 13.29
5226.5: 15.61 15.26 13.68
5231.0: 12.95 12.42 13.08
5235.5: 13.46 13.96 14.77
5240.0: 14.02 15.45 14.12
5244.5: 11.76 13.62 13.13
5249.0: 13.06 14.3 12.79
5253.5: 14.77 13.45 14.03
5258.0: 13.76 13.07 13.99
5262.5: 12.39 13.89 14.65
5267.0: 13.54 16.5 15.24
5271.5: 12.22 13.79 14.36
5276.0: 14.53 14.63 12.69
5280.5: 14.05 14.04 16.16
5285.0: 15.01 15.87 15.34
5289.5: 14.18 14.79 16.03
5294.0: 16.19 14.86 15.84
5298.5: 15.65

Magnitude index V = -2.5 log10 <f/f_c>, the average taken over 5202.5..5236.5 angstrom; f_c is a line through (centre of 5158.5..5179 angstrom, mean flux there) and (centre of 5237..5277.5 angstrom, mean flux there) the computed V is 0.05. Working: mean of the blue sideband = 14.9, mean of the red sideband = 13.9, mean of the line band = 13.6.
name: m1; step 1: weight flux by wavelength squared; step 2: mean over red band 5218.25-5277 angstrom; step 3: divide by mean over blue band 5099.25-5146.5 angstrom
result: 1.03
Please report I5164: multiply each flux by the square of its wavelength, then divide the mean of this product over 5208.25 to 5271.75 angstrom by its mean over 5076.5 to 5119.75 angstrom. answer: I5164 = 1.04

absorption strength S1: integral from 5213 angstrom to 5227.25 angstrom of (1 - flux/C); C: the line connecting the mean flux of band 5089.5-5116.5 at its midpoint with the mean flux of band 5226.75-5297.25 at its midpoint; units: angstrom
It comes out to 0.10 angstrom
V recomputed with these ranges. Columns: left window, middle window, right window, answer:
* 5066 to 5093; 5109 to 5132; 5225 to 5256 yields -0.026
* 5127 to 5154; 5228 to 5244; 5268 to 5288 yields 0.051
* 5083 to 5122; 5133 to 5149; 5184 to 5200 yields -0.049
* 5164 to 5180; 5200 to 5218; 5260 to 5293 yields 0.076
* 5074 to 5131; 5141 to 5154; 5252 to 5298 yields -0.065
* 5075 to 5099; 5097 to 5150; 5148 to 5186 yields -0.005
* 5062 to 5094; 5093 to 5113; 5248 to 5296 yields -0.029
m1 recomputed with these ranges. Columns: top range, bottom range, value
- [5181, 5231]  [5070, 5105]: 1.04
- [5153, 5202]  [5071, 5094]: 1.09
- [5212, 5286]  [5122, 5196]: 1.00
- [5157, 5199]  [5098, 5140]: 1.04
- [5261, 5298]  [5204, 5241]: 1.09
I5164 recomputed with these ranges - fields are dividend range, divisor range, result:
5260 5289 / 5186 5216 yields 1.08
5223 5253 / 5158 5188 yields 0.98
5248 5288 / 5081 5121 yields 1.07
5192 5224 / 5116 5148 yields 0.99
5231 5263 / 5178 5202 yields 1.01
